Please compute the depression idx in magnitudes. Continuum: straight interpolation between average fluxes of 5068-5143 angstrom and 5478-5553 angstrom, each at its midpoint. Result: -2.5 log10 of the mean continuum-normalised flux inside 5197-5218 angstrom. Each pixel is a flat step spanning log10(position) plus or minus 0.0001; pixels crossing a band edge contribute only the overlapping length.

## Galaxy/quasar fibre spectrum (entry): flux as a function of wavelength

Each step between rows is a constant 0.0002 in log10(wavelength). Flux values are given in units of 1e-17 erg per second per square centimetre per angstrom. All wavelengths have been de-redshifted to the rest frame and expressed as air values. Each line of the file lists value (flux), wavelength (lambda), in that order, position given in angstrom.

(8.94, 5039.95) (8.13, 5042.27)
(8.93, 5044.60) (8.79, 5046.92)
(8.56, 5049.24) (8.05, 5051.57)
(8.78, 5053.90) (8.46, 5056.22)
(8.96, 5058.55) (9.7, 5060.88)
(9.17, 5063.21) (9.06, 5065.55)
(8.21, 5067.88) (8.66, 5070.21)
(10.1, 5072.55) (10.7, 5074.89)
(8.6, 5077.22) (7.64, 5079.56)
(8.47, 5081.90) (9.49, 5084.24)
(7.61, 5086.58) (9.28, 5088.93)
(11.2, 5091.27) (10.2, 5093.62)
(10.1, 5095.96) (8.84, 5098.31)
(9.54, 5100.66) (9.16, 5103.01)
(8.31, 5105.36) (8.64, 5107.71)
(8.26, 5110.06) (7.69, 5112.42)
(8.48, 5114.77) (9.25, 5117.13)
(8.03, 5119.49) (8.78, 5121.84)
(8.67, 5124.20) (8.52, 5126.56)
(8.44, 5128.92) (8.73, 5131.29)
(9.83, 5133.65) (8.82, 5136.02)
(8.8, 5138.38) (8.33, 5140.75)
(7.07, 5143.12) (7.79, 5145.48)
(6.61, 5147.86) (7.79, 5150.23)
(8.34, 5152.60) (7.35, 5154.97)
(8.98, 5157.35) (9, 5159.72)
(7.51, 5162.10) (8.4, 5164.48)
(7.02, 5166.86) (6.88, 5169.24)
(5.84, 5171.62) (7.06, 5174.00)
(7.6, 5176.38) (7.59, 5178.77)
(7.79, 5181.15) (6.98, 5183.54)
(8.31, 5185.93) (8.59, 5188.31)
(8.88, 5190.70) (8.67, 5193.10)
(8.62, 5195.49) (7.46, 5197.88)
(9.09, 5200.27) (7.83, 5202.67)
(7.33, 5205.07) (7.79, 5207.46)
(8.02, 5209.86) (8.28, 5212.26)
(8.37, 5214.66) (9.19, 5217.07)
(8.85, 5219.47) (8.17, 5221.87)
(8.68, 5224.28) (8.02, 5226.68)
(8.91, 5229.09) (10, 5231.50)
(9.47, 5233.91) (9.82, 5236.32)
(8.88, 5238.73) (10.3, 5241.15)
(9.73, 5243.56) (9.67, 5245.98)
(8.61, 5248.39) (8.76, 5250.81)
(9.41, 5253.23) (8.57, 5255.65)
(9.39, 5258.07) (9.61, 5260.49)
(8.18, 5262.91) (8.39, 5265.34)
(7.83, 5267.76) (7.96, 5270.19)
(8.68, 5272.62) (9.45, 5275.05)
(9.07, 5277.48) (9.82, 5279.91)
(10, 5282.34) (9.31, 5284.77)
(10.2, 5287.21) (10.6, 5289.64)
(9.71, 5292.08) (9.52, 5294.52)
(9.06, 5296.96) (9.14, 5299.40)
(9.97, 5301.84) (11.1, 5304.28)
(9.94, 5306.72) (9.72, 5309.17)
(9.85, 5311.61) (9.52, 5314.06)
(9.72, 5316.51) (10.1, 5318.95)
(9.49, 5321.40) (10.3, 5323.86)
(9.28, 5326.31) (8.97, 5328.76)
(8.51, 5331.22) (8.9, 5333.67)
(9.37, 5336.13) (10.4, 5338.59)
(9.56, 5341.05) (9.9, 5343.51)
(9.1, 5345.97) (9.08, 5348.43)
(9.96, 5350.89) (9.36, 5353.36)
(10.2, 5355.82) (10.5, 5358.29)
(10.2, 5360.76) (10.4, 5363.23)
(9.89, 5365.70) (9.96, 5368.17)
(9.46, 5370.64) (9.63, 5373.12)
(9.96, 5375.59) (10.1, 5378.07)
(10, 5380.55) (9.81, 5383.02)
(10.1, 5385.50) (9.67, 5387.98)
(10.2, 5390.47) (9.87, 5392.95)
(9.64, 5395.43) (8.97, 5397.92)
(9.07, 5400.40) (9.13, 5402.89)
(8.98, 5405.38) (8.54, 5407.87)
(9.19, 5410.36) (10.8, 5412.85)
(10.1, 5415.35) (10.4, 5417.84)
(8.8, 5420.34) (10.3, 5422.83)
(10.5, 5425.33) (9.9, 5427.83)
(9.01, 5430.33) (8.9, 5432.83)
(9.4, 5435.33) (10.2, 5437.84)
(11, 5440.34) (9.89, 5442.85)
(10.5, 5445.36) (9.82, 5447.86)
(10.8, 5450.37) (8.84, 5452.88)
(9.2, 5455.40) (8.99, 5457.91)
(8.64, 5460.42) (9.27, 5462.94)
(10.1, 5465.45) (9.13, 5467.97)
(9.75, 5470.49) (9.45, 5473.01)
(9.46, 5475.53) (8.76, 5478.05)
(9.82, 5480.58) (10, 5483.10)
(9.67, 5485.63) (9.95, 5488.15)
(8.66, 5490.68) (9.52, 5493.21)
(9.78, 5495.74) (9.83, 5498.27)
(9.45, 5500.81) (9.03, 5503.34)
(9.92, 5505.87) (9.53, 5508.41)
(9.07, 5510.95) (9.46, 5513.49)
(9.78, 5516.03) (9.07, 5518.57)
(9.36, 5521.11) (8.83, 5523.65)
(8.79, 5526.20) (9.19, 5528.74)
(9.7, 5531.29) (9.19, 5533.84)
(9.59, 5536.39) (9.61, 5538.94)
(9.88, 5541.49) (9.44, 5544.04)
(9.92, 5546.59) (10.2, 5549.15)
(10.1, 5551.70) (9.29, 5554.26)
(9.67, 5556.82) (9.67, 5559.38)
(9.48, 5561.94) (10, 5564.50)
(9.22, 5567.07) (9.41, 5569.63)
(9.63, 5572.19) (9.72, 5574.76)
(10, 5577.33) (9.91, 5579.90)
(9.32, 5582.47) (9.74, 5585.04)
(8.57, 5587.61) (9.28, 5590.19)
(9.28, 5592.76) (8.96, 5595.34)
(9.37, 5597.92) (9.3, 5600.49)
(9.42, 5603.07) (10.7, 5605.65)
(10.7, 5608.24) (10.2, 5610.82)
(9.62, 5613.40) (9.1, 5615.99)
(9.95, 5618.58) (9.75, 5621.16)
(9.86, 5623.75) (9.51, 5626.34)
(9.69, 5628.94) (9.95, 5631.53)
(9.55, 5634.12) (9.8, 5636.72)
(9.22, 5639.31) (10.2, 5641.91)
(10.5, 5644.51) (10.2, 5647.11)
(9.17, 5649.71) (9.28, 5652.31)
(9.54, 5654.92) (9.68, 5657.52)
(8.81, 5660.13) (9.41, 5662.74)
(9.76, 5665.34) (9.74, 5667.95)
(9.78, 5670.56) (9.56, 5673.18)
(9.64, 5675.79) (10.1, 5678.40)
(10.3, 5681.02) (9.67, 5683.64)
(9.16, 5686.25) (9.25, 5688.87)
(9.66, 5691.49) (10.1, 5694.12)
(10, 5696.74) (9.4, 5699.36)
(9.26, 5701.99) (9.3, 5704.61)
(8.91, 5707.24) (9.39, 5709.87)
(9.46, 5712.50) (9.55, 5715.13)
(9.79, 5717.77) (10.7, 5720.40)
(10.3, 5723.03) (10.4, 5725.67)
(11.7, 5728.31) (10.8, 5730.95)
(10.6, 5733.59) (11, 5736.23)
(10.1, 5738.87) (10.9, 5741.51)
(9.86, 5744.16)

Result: 0.11 mag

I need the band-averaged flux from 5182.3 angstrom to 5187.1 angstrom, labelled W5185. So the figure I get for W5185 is 7.63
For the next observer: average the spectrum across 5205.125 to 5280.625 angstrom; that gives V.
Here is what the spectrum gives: 8.87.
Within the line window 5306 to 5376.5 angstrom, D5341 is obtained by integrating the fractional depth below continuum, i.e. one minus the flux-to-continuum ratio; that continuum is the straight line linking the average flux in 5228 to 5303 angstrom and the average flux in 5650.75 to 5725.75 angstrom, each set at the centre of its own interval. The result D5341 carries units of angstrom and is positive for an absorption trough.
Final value -2.58 angstrom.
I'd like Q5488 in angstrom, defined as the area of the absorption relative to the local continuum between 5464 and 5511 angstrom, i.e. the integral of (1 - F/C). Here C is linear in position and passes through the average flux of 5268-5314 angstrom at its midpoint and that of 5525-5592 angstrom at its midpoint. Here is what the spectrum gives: 0.2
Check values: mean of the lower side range 9.58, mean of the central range 9.53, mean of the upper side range 9.56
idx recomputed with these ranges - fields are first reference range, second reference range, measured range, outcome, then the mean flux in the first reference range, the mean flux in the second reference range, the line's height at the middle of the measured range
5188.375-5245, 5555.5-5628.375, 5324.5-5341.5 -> -0.04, 8.71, 9.62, 8.99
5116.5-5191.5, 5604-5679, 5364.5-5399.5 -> -0.11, 8.04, 9.75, 8.84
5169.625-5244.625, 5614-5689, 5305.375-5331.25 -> -0.11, 8.38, 9.67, 8.7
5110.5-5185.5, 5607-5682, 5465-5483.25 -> -0.04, 8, 9.74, 9.14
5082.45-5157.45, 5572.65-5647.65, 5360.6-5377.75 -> -0.08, 8.65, 9.7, 9.18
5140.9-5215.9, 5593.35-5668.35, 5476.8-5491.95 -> -0.05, 7.84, 9.68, 9.09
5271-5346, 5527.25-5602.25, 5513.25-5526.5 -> 0.04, 9.62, 9.54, 9.55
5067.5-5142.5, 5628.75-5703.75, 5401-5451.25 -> -0.05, 8.91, 9.67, 9.34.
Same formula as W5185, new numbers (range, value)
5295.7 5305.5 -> 9.82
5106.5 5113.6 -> 8.2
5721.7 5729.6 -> 10.8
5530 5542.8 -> 9.59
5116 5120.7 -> 8.64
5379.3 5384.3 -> 9.92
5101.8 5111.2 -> 8.6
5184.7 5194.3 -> 8.61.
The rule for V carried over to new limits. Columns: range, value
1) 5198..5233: 8.44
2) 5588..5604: 9.23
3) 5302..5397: 9.78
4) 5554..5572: 9.56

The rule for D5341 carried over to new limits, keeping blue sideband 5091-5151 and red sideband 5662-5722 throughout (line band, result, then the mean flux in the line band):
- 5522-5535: 0.3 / 9.14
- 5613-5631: -0.2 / 9.65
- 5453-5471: 0.0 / 9.25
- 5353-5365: -1.5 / 10.2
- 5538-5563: -0.9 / 9.73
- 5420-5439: -1.0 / 9.66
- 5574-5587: -0.3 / 9.68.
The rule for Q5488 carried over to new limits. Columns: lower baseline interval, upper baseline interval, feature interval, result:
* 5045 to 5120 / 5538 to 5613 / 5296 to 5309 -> -0.8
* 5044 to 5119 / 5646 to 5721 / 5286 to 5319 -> -2.4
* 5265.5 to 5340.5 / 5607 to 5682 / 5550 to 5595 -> 0.7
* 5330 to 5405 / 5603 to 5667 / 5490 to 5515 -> 0.7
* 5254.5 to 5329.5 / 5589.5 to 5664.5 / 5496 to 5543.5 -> 0.9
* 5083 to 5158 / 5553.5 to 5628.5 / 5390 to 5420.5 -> -1.0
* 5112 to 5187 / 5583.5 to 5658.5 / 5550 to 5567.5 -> -0.4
